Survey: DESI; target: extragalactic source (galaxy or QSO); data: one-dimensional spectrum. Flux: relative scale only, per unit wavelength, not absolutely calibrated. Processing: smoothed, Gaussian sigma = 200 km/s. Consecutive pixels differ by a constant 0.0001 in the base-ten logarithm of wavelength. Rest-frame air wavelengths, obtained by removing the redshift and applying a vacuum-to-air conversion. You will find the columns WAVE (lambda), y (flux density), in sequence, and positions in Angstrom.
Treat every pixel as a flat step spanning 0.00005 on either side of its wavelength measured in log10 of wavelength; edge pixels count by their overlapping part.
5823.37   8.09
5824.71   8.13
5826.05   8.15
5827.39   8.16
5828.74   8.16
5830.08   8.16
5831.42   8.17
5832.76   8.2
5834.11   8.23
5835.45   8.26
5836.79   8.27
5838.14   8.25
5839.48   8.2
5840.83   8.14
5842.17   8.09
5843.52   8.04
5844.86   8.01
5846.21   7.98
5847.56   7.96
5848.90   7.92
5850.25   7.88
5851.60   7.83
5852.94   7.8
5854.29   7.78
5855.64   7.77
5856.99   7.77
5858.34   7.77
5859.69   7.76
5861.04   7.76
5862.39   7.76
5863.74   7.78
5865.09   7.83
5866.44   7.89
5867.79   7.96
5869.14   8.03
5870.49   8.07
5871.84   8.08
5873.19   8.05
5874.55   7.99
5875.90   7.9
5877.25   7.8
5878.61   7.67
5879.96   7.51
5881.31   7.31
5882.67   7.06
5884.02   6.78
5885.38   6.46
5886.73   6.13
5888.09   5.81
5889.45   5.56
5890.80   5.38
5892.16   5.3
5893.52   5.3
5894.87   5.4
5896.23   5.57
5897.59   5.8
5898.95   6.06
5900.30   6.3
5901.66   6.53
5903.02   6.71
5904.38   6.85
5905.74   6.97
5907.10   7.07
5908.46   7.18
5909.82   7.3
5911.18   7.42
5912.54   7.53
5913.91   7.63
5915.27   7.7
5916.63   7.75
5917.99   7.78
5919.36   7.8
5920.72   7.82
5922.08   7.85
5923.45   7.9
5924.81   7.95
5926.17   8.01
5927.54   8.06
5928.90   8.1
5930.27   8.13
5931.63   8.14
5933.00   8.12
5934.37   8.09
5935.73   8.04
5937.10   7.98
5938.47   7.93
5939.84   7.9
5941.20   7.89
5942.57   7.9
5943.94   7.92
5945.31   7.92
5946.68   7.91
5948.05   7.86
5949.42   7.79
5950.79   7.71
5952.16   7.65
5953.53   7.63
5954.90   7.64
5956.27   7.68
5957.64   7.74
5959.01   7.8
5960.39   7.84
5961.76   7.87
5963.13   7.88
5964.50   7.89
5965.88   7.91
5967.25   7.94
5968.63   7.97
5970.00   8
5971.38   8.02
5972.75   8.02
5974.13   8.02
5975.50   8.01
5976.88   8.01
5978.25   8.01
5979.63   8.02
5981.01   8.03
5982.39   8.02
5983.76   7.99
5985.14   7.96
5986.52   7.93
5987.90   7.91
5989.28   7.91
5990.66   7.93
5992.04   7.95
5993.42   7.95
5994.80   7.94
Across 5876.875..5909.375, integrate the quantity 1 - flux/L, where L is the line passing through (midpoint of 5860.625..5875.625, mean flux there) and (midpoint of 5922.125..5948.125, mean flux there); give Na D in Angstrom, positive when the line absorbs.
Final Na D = 6.2 Angstrom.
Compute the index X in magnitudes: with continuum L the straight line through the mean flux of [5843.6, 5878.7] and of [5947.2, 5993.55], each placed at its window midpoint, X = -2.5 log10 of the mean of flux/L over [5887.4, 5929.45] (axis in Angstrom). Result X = 0.14 mag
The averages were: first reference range 7.88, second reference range 7.9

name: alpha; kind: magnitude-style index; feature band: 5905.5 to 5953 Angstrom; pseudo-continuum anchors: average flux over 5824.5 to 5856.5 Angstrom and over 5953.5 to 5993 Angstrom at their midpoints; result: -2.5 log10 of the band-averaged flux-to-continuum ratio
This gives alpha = 0.02 mag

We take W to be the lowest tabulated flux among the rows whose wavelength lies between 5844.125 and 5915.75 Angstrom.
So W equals 5.3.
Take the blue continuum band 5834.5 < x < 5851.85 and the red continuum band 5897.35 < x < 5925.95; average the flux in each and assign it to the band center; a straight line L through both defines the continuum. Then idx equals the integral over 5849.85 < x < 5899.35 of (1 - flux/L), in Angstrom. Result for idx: 3.7 Angstrom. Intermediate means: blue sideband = 8.07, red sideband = 7.27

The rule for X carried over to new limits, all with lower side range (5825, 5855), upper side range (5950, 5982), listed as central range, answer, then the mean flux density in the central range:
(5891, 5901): 0.37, 5.66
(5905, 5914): 0.10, 7.27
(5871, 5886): 0.07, 7.52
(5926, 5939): -0.02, 8.06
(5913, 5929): 0.01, 7.85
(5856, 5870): 0.03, 7.83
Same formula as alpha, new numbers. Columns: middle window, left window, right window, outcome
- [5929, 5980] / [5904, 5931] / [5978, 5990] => -0.012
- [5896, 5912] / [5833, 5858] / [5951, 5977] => 0.186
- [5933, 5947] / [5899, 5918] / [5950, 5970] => -0.057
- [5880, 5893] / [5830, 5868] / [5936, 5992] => 0.261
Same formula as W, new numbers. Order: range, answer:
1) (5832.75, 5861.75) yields 7.76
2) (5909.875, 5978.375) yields 7.42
